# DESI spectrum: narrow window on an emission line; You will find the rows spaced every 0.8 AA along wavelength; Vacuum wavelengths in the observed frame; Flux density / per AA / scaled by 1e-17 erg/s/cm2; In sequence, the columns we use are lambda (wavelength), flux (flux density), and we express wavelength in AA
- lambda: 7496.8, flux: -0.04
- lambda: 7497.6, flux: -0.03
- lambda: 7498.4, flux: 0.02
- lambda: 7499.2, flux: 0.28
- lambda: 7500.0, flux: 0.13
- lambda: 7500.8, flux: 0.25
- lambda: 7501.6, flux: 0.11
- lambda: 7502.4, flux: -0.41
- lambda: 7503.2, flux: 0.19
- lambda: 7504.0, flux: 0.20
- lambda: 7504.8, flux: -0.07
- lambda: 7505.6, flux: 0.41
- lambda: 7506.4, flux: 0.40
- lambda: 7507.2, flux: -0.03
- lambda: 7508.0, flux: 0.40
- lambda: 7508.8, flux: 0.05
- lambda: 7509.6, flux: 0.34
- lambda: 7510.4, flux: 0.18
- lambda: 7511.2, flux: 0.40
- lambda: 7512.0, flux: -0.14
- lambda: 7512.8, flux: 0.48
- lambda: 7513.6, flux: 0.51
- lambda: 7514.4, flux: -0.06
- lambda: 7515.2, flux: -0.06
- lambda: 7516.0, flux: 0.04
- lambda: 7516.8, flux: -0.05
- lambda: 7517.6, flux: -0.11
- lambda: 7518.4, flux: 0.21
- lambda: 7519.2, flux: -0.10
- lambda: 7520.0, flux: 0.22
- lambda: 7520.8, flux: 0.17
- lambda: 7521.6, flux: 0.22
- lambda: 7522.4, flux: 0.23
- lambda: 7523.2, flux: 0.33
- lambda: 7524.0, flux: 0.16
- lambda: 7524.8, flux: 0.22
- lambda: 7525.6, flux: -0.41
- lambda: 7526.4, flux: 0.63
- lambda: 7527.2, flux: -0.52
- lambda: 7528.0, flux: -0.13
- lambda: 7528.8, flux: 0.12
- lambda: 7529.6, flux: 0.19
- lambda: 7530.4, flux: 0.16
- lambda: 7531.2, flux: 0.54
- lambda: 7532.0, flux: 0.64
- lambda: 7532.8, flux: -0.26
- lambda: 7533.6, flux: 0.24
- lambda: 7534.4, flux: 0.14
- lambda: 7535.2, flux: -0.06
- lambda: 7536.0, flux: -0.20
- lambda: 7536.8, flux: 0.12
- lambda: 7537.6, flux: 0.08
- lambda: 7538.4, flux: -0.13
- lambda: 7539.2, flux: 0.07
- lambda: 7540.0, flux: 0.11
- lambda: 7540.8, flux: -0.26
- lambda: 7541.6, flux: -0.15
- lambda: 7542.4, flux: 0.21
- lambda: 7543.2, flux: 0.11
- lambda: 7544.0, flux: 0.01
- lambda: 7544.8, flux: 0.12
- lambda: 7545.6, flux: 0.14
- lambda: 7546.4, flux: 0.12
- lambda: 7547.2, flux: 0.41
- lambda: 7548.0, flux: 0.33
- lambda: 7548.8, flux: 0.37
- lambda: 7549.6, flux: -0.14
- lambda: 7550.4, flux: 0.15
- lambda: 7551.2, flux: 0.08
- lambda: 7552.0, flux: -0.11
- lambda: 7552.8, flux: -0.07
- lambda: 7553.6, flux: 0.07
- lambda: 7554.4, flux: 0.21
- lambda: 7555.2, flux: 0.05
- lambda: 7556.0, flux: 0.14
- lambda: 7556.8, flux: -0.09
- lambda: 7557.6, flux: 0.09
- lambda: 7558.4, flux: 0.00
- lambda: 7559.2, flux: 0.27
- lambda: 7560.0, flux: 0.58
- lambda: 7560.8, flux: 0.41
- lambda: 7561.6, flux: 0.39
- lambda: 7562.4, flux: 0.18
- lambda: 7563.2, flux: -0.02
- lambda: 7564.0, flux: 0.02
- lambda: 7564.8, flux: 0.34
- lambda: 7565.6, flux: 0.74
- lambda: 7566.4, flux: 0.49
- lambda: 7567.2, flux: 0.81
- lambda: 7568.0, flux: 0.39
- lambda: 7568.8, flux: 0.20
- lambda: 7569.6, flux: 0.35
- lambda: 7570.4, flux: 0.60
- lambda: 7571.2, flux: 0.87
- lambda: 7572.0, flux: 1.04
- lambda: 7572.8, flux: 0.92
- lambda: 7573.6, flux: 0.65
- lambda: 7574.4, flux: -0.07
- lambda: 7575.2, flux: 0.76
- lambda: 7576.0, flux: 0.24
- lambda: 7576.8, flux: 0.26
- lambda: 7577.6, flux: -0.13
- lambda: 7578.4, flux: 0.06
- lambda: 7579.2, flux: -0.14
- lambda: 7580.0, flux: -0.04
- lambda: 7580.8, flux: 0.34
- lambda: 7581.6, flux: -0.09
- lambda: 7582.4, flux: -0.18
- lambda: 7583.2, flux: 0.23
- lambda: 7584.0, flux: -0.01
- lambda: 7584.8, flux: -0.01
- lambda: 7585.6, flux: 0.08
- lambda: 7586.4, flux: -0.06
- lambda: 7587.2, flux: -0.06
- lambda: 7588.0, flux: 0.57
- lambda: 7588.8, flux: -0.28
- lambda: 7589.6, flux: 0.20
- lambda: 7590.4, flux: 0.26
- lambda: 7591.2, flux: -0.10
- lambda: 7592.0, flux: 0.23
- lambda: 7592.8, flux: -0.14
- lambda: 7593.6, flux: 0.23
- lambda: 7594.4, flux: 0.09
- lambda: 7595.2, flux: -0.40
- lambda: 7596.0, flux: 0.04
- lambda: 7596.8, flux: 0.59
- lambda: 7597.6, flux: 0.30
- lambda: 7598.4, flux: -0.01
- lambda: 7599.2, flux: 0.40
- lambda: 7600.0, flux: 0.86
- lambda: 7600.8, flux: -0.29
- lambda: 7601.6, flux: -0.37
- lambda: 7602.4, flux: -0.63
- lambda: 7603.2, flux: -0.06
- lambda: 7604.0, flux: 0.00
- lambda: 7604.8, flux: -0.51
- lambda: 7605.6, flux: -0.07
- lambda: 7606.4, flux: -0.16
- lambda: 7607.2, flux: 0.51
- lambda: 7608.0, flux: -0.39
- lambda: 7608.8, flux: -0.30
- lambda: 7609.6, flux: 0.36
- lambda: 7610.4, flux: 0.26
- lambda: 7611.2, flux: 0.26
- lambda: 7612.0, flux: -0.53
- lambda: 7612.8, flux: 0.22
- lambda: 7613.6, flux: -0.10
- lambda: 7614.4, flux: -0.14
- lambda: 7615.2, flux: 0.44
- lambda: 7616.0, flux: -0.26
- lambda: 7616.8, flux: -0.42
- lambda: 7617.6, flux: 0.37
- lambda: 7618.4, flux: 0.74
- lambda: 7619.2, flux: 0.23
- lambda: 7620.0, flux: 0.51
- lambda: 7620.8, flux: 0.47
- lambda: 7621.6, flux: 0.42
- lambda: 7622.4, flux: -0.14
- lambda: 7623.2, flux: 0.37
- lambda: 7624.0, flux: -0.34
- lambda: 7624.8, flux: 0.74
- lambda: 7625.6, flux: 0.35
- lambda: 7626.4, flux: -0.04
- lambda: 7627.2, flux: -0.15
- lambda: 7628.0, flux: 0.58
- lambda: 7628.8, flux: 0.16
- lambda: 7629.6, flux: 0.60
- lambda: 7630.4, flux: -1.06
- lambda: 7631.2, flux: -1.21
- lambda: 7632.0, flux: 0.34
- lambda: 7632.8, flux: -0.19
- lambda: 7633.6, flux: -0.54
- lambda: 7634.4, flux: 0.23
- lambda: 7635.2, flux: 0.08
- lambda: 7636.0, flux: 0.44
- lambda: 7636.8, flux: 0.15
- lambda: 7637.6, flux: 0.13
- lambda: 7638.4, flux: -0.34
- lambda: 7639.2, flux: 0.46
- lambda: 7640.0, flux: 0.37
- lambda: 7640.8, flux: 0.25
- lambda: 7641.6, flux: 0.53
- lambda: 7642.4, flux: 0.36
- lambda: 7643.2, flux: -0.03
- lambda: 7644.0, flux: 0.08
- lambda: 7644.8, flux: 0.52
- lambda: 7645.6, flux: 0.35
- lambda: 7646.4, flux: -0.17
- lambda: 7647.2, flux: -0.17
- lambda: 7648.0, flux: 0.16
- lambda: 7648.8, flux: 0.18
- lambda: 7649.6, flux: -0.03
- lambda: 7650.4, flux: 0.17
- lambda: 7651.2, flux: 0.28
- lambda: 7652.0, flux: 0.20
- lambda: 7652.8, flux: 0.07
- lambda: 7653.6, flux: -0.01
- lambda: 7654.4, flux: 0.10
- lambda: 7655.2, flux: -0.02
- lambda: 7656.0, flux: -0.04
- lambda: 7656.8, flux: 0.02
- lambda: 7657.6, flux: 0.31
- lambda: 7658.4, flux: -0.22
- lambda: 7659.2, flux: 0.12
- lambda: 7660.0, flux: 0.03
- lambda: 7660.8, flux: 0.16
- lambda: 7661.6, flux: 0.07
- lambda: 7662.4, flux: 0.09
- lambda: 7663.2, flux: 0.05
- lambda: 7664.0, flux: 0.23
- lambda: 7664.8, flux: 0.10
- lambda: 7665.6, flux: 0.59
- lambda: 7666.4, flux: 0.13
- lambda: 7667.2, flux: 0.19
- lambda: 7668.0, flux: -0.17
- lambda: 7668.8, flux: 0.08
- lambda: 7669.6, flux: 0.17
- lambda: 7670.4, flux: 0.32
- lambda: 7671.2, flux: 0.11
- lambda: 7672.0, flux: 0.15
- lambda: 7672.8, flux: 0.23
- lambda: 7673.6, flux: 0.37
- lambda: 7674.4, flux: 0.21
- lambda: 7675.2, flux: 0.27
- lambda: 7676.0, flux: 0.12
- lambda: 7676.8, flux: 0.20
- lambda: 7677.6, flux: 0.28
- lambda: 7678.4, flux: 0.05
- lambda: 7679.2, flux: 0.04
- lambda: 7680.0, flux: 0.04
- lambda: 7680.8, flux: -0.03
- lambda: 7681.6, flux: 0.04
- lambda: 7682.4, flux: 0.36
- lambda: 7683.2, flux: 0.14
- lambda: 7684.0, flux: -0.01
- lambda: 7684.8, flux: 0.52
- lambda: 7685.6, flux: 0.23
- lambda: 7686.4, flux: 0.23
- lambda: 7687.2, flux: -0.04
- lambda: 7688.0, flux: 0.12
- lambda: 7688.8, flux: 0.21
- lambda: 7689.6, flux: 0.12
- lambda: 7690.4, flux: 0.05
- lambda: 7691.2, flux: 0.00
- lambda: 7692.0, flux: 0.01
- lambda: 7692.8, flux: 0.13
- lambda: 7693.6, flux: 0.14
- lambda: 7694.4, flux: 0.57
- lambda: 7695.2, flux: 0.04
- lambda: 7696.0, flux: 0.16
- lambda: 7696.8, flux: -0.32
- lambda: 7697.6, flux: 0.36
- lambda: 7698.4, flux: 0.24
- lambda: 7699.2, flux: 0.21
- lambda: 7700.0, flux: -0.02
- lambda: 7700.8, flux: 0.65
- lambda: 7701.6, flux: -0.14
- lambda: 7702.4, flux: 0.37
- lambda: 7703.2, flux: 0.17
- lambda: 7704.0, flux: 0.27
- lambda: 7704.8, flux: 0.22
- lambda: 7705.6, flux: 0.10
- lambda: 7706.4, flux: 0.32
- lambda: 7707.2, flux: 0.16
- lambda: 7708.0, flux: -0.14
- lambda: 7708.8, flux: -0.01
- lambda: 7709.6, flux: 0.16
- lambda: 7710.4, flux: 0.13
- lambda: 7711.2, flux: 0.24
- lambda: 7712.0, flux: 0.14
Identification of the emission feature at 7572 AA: [O II]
